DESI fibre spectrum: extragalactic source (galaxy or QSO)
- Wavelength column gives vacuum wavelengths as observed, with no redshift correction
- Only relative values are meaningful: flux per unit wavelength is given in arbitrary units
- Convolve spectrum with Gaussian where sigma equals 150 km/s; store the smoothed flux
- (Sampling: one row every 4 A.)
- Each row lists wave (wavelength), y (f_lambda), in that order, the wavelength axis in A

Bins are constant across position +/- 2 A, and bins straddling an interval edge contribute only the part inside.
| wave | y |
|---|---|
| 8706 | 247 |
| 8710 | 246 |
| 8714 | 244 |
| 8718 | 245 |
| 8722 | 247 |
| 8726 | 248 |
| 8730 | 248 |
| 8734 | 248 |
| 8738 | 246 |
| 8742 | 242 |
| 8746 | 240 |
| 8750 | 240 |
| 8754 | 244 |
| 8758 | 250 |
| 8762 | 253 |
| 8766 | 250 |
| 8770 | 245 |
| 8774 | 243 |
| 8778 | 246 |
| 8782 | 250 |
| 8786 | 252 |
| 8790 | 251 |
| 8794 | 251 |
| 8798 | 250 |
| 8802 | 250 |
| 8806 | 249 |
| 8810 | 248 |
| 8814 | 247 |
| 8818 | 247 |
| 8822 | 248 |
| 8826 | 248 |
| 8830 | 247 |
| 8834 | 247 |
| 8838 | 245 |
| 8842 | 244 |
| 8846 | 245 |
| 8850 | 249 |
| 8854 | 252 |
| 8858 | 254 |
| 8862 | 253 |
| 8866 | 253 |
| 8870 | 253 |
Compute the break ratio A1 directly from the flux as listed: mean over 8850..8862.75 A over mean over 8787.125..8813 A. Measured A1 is 1.0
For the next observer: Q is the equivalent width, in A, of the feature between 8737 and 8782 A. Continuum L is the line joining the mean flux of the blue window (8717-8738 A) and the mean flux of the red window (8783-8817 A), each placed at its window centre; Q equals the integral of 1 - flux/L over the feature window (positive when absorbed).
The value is 0.50 A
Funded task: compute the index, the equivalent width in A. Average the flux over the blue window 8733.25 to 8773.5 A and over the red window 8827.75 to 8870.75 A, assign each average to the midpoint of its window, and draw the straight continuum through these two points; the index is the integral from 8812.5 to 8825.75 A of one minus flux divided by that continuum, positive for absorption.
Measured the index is 0.03 A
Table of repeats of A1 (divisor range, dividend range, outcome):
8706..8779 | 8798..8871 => 1.01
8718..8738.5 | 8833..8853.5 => 1.00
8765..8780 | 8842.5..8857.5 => 1.01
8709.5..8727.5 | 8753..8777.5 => 1.01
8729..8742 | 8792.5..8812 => 1.01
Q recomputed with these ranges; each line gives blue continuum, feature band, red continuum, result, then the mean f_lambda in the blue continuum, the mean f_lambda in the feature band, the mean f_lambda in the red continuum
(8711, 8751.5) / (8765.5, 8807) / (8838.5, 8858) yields -0.4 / 245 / 249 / 248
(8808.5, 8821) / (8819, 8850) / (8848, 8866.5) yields 0.4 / 247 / 246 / 252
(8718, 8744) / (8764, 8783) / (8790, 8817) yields 0.1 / 246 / 247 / 249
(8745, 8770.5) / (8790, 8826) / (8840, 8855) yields -0.3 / 246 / 249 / 247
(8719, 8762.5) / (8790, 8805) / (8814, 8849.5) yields -0.3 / 246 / 250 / 247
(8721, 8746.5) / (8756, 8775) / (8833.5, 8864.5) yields -0.1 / 246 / 248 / 249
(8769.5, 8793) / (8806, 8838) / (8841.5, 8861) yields 0.2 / 248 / 247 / 249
